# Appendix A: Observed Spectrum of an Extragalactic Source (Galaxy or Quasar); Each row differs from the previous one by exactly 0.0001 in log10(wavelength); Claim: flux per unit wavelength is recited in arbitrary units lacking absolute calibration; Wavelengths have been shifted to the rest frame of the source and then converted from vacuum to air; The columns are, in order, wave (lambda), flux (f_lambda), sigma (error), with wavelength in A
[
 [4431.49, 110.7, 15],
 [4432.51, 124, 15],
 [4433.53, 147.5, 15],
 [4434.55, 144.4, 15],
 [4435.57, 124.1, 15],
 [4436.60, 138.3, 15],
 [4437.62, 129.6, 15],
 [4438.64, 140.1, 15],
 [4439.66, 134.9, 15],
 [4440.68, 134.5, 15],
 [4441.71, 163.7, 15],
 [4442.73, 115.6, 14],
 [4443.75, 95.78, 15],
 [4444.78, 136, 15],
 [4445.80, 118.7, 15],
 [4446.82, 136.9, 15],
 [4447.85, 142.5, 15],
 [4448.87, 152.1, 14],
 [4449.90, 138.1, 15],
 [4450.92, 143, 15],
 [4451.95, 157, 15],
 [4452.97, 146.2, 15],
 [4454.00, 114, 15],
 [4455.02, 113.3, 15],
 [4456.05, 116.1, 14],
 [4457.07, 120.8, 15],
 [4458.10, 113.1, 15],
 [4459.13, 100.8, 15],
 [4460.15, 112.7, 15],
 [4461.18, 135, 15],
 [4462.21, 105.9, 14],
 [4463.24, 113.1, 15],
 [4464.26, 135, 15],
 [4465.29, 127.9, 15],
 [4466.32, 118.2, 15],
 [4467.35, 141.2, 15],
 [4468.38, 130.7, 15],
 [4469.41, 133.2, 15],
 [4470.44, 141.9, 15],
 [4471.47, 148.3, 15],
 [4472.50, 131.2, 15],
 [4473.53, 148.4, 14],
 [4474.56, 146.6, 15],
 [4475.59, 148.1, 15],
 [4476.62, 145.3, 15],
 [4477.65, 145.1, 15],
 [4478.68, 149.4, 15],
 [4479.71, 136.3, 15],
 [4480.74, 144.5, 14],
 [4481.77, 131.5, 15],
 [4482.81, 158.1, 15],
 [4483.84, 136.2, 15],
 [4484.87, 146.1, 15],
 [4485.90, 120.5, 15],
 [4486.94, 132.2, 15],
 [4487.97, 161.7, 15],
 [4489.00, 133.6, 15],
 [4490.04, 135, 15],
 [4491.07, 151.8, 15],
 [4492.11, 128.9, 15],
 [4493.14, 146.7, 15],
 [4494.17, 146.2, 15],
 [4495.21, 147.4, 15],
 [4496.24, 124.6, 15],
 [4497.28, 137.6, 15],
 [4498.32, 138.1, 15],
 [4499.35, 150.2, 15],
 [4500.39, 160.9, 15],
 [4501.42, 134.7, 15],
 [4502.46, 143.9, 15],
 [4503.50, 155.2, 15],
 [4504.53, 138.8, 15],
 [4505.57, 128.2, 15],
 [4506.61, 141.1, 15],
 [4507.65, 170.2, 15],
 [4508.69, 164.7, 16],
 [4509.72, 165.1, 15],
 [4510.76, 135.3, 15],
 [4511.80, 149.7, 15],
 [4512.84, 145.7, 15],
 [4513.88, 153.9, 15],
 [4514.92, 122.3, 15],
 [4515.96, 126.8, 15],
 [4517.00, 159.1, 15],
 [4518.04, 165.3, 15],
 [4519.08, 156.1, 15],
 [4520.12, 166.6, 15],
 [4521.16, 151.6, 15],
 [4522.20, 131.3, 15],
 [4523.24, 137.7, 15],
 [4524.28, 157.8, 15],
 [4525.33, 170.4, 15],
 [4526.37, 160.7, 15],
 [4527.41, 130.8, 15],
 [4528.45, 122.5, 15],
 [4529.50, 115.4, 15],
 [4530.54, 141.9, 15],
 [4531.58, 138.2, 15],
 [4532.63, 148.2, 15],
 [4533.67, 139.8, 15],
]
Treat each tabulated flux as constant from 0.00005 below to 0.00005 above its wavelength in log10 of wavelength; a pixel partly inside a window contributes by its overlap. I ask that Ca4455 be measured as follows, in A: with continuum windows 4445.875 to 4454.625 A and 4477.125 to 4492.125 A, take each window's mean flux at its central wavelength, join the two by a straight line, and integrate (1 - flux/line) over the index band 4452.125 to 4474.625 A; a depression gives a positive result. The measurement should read 2.1 A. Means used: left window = 140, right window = 141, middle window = 127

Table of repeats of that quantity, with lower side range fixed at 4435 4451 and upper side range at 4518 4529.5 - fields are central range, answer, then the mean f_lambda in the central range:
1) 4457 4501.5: 1.2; 136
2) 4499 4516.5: -0.1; 146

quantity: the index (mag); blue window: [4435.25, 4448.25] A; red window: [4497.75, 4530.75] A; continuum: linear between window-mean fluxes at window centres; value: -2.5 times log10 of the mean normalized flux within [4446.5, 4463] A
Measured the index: 0.05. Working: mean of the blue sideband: 132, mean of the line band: 128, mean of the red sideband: 147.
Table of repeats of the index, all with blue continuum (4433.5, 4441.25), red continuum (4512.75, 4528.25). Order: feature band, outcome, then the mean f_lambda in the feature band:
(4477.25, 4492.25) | 0.02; 141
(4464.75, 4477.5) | 0.02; 139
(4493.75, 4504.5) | 0.01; 144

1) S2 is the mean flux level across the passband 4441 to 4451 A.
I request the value 134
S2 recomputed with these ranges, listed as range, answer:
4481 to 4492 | 140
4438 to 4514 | 138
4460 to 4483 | 136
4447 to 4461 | 129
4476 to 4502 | 142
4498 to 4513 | 148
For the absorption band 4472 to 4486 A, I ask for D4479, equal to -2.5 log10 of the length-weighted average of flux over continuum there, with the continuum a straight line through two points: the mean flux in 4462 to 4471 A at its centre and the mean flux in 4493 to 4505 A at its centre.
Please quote -0.07 mag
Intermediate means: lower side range 128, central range 143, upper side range 144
